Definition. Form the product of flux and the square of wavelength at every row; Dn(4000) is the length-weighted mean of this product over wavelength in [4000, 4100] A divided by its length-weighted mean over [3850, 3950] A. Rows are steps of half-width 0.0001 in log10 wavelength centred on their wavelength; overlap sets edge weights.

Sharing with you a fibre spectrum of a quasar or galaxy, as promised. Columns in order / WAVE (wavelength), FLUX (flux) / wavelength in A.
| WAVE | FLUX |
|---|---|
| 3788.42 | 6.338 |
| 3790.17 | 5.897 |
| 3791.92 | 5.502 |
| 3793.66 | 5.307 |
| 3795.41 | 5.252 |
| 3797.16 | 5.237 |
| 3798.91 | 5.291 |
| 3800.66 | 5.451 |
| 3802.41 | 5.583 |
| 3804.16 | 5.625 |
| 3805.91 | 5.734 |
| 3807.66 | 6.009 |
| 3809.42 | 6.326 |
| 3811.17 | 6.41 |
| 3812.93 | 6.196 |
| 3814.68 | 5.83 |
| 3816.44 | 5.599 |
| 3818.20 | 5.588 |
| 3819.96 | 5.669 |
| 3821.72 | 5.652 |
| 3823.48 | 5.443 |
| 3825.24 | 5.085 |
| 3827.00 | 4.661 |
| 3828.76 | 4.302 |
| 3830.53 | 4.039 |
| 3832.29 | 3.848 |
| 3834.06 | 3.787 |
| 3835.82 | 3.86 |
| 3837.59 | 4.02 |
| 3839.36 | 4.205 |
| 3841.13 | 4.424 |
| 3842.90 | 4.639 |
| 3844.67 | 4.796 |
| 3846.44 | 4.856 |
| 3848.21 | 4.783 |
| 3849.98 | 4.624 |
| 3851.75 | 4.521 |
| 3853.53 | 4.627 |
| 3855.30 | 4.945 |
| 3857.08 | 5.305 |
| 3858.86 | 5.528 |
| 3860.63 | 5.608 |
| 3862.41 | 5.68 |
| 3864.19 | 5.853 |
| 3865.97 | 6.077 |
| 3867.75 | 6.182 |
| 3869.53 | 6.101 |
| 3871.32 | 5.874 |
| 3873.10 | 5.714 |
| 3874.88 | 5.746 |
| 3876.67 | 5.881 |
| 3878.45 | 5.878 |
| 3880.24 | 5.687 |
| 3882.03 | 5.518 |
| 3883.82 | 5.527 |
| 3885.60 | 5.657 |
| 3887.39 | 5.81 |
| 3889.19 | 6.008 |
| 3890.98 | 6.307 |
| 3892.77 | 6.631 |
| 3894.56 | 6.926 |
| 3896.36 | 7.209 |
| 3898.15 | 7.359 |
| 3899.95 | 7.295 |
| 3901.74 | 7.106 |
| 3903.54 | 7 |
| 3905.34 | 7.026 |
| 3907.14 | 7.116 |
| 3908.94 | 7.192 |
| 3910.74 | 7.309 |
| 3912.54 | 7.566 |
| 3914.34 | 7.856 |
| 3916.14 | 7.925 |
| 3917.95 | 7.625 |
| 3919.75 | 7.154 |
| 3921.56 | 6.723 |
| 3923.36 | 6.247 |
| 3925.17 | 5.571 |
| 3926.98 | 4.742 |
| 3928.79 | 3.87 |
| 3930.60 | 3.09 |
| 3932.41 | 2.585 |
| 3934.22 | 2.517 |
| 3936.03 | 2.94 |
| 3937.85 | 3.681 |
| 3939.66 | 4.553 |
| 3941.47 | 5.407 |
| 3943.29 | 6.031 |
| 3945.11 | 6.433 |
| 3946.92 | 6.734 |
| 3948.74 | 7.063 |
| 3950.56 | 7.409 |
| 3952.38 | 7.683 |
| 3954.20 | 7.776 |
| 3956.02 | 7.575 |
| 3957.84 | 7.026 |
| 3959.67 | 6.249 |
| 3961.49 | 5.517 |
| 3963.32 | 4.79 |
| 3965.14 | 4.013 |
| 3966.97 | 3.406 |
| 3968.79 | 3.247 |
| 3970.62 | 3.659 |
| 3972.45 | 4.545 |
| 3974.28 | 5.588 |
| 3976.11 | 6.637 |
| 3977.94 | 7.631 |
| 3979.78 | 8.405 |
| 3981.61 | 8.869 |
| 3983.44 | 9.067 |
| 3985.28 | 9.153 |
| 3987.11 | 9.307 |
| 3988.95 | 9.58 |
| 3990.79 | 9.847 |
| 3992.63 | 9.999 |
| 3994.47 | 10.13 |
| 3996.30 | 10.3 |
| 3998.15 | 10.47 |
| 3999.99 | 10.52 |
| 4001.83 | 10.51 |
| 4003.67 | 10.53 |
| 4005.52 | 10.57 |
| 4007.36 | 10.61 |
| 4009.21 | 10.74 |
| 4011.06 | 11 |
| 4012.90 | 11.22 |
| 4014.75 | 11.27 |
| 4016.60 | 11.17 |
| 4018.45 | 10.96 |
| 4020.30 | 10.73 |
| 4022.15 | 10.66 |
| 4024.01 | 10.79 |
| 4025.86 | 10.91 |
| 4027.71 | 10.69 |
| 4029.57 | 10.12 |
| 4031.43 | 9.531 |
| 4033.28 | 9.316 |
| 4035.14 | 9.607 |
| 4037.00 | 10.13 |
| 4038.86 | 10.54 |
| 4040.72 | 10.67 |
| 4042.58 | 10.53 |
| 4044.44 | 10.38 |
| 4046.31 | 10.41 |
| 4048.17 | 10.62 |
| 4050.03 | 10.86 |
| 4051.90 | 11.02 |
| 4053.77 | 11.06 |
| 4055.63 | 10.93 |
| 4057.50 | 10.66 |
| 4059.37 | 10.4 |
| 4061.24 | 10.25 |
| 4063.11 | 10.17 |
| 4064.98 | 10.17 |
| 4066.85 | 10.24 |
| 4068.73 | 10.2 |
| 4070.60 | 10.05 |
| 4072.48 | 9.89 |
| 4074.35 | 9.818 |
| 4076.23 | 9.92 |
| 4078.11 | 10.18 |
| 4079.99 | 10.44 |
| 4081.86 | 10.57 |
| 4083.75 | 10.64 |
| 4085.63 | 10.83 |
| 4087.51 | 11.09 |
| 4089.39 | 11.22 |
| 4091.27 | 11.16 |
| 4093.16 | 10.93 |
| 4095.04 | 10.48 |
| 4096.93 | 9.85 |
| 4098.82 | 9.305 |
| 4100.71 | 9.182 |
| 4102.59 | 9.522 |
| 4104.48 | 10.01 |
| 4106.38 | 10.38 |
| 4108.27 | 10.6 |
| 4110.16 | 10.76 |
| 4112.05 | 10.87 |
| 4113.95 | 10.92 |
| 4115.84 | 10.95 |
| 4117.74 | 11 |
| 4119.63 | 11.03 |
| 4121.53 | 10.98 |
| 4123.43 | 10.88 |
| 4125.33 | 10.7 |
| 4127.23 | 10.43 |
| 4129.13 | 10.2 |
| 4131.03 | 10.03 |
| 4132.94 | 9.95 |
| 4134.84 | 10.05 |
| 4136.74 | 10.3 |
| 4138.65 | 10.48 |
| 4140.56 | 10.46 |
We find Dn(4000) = 1.92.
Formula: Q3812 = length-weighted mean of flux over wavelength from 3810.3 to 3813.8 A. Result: 6.29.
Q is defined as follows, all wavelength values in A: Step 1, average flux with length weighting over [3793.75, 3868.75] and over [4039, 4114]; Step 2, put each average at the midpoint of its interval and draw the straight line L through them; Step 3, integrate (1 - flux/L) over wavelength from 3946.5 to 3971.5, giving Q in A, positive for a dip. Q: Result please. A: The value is 6.40 A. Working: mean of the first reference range 5.17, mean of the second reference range 10.4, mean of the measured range 5.85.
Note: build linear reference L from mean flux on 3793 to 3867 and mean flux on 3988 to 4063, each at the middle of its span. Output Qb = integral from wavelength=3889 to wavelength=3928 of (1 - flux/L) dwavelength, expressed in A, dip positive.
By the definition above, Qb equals 2.0 A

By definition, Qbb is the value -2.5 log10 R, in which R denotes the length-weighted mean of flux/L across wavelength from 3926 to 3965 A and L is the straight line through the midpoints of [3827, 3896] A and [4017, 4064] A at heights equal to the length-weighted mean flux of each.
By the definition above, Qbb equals 0.40 mag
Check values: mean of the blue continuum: 5.27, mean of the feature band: 5.39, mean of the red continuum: 10.5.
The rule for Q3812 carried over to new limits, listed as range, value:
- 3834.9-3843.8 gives 4.23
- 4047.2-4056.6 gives 10.9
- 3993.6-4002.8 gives 10.4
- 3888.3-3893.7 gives 6.33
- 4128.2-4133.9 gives 10.1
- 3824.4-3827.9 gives 4.87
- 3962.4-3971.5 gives 3.82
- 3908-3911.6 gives 7.25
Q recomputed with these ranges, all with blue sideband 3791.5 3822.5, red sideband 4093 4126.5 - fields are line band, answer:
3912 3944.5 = 9.62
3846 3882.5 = 6.15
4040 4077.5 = -2.98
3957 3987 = 7.62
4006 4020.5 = -3.29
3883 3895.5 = 1.53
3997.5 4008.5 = -2.22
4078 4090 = -0.82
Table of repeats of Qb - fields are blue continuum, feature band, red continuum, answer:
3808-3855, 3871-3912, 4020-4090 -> -0.19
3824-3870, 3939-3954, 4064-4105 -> 1.31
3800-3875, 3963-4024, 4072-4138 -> -3.68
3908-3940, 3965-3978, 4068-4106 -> 4.17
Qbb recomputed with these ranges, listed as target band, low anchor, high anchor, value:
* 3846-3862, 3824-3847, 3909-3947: -0.09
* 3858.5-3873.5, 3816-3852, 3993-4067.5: -0.04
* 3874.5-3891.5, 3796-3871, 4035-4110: 0.09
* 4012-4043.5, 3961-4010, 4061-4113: -0.17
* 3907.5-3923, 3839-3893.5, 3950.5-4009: -0.14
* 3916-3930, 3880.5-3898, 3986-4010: 0.22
